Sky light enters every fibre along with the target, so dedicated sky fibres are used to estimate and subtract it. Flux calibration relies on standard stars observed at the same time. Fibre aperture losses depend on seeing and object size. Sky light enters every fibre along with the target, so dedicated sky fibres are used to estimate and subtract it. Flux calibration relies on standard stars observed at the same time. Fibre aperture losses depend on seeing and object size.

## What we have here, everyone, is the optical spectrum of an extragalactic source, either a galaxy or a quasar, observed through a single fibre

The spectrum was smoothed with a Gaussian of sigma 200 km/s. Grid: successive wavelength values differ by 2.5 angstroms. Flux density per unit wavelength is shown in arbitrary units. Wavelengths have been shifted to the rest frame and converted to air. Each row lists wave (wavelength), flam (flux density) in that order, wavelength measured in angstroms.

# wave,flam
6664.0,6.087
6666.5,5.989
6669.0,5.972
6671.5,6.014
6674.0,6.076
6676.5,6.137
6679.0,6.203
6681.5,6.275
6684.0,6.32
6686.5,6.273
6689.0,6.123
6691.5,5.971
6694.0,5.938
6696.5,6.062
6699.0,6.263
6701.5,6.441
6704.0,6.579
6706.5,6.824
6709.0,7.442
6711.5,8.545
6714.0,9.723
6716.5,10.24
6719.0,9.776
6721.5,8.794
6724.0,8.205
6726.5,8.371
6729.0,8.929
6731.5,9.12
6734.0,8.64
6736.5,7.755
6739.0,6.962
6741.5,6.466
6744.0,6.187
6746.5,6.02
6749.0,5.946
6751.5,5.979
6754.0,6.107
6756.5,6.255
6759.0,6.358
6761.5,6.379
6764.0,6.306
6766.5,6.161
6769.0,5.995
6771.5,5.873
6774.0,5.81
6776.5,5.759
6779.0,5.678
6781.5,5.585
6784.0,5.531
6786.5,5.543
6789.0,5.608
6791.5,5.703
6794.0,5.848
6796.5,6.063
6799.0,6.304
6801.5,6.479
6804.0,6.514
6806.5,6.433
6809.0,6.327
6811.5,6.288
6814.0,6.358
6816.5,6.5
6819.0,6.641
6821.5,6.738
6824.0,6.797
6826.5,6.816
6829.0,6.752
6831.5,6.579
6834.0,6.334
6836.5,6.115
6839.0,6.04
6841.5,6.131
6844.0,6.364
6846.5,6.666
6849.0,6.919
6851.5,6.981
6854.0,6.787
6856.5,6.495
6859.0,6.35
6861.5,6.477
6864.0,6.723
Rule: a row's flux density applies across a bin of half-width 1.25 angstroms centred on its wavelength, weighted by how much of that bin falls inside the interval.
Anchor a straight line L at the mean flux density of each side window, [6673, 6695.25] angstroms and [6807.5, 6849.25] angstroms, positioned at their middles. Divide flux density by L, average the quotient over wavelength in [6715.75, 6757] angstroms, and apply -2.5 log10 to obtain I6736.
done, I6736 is -0.21 mag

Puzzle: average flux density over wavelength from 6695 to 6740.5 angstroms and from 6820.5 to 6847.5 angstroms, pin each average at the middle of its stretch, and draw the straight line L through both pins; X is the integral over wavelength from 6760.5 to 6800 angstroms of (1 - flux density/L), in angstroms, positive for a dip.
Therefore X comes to 7.21 angstroms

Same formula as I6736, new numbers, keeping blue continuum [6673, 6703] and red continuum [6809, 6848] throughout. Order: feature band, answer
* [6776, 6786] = 0.14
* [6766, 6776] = 0.07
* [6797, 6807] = 0.00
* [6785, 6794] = 0.13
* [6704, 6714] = -0.24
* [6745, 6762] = 0.03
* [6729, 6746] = -0.20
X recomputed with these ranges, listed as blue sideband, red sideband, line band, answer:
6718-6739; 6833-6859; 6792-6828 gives 3.5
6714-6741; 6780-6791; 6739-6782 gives 4.9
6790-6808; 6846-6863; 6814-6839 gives -0.5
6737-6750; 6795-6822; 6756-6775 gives 0.8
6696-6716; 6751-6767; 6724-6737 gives -3.3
